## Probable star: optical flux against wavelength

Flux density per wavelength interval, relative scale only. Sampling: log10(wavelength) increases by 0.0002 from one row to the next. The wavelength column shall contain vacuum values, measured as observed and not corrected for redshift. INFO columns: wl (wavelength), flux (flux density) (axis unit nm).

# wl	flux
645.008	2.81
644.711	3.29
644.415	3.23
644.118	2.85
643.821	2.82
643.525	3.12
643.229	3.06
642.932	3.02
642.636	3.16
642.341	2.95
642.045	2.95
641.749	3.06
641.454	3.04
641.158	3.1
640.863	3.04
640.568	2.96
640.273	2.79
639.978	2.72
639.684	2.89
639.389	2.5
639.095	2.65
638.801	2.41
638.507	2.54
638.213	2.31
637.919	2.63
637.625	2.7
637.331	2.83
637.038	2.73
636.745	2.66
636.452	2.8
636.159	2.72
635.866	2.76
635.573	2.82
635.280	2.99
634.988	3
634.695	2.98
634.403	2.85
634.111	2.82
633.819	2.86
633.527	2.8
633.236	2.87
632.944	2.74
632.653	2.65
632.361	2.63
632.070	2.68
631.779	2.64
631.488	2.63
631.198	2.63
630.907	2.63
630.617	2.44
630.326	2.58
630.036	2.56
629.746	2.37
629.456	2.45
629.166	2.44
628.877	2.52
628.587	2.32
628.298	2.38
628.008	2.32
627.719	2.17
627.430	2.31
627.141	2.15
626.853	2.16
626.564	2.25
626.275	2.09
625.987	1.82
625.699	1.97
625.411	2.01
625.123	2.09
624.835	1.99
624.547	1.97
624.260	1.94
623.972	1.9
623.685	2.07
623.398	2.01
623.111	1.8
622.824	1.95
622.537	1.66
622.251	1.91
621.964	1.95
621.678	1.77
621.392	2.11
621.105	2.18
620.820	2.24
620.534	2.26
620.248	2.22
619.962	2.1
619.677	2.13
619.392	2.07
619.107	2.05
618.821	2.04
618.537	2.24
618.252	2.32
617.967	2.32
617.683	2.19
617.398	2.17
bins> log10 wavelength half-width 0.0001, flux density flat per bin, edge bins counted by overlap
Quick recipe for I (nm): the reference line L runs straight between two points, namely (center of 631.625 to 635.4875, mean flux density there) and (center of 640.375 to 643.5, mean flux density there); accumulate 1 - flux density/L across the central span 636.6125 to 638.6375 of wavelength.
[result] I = 0.20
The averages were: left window 2.81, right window 3.03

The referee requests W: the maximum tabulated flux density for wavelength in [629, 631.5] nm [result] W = 2.63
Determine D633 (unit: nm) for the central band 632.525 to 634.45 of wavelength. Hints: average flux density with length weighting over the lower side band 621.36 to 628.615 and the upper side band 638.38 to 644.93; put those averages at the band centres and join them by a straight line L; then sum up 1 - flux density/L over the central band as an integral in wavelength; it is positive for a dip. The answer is -0.24 nm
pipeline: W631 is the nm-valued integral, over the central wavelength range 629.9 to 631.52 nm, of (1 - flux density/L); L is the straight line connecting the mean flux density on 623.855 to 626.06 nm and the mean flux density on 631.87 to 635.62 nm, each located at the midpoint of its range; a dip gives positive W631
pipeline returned -0.03 nm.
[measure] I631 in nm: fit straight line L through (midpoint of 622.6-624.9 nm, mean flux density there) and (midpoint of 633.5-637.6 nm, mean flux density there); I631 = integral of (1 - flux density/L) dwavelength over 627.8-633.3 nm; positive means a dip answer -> -0.20 nm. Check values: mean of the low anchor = 1.94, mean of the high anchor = 2.83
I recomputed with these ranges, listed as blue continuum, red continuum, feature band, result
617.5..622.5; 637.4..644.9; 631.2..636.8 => -0.36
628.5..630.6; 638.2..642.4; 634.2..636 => -0.18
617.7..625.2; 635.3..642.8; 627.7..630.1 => -0.03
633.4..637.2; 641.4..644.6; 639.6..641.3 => 0.03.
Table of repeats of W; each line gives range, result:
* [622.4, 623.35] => 1.95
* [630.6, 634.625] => 2.87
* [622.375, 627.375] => 2.25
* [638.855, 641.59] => 3.1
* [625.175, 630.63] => 2.58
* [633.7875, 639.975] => 3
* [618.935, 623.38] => 2.26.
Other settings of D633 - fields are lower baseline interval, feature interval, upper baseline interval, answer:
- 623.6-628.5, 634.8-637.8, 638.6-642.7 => -0.19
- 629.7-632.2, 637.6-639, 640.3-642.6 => 0.18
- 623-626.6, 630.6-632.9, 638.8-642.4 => -0.25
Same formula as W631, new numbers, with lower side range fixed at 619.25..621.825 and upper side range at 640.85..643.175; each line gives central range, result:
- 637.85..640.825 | 0.28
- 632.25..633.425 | -0.04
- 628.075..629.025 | 0.02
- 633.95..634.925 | -0.06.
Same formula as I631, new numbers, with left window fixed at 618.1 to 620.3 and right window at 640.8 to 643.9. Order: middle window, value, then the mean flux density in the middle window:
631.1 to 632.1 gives -0.01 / 2.64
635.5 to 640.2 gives 0.32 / 2.67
